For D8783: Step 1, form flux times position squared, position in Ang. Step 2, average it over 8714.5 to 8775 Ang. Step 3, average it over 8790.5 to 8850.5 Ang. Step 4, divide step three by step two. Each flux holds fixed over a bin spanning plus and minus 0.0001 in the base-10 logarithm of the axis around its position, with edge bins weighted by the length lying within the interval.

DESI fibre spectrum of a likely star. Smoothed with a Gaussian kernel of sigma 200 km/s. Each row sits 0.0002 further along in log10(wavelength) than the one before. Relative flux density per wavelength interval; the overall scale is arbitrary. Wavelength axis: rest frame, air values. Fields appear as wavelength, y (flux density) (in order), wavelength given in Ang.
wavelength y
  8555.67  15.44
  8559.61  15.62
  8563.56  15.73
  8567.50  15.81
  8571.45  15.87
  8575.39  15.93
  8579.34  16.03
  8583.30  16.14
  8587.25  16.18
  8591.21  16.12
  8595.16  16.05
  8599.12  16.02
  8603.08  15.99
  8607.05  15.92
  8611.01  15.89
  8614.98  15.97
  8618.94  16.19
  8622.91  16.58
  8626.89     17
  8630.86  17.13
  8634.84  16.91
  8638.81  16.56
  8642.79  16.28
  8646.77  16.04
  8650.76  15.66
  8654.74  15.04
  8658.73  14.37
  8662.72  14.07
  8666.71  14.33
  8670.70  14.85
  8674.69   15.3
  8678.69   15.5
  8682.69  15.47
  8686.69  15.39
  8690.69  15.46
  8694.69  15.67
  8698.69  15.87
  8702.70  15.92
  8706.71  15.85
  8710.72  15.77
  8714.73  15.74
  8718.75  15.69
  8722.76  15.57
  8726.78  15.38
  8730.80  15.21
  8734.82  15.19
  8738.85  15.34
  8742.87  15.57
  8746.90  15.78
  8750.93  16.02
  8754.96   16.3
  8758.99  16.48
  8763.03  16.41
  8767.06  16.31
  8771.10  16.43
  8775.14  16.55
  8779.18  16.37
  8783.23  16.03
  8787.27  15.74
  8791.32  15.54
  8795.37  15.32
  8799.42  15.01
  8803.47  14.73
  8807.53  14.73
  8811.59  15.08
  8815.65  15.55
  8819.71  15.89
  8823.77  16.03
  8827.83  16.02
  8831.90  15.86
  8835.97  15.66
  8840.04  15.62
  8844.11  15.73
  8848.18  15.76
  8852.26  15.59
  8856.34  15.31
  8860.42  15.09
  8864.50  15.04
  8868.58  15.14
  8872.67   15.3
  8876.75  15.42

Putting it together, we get 1.0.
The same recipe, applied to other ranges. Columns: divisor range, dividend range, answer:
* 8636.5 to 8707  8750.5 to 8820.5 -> 1.05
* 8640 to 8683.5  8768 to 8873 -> 1.06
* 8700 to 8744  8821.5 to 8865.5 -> 1.03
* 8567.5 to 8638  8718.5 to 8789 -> 1.02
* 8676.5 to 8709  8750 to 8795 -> 1.05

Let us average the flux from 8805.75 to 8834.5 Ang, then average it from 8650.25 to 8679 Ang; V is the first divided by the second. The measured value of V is 1.1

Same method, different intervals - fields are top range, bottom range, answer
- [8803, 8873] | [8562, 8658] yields 0.96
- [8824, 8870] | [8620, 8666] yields 0.98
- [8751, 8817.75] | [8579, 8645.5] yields 0.97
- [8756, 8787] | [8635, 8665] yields 1.05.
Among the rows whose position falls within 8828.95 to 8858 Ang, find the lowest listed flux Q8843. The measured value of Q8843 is 15.31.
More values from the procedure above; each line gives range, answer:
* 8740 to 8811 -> 14.73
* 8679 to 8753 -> 15.19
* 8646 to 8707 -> 14.07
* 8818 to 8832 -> 15.86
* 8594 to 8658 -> 15.04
